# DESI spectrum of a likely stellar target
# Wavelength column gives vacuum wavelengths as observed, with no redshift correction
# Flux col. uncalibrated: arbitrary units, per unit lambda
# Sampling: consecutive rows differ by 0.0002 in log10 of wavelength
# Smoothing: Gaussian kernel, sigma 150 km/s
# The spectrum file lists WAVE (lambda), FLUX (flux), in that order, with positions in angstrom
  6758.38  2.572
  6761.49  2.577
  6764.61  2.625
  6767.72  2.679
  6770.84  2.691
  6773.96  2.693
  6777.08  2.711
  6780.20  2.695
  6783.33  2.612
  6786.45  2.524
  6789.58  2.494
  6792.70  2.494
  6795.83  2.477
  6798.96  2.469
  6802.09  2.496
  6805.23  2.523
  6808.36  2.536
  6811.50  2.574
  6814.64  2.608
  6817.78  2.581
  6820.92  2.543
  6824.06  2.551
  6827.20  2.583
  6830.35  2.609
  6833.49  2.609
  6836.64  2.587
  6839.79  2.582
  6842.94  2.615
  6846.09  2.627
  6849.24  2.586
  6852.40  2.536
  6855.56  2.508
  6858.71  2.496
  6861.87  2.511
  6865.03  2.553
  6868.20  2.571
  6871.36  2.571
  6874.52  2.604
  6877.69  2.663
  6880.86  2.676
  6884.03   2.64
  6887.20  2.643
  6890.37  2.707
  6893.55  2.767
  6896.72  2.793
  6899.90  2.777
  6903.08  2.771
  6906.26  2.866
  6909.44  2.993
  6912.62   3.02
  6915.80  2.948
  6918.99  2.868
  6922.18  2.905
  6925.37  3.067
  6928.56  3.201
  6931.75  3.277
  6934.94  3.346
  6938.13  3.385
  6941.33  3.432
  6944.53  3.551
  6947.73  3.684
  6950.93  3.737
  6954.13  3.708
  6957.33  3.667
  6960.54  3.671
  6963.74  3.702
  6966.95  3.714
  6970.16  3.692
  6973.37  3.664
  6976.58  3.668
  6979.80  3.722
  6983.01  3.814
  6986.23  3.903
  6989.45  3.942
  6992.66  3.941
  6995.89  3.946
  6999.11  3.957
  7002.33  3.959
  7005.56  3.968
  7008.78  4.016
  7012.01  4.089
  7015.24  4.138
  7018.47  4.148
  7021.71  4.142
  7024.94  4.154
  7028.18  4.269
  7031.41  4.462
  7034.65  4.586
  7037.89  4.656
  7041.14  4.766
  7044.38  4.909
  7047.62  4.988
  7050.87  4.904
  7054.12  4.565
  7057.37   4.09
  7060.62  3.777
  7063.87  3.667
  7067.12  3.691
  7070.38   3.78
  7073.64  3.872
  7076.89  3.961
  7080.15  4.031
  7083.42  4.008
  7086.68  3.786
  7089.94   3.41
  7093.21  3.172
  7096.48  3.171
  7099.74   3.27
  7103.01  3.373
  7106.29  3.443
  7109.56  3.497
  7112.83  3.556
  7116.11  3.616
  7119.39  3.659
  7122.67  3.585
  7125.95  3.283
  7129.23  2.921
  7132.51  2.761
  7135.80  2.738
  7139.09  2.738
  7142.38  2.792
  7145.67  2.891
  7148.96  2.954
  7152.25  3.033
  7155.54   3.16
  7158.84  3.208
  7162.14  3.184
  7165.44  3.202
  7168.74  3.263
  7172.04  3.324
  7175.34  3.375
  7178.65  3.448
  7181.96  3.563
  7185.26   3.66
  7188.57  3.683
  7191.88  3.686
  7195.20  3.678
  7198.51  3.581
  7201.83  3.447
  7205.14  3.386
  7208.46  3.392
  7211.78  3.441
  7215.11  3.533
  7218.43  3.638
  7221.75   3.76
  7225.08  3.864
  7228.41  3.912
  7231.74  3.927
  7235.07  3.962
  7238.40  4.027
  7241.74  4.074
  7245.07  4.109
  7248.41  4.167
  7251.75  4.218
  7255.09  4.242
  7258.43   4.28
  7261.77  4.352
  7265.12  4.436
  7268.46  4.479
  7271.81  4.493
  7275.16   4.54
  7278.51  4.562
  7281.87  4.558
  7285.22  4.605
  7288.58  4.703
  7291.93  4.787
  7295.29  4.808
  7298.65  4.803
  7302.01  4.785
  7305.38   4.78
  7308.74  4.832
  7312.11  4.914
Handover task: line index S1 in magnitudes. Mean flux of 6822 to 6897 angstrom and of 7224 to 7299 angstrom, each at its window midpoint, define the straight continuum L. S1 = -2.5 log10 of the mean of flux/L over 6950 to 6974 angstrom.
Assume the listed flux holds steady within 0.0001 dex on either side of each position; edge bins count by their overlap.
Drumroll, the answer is -0.21 mag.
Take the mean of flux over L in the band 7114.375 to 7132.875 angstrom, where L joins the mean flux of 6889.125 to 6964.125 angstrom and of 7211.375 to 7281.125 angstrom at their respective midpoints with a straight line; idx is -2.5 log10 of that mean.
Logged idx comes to 0.128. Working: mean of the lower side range 3.2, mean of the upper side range 4.11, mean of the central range 3.34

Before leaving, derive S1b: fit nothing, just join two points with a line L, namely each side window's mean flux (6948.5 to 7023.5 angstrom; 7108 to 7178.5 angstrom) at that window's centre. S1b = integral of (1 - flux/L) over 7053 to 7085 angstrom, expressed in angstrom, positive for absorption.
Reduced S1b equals -3.9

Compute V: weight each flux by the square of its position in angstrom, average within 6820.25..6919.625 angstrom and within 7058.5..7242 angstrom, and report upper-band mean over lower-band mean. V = 1.4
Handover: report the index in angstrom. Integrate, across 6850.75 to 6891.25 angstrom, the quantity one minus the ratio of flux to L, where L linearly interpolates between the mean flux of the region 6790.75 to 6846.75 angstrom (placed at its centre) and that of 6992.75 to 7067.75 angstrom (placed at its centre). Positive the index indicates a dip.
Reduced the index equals 5.28 angstrom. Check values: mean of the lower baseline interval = 2.56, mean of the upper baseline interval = 4.26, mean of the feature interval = 2.59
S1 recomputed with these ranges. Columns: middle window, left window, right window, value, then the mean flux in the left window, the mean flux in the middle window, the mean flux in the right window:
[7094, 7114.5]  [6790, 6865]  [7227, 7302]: 0.102 mag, 2.55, 3.38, 4.38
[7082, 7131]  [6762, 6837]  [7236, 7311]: 0.109 mag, 2.58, 3.45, 4.48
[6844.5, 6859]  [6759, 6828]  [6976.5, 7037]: 0.168 mag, 2.58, 2.56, 4.06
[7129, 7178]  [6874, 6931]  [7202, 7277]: 0.213 mag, 2.84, 3.05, 4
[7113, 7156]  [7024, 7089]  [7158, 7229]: 0.228 mag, 4.24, 3.1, 3.51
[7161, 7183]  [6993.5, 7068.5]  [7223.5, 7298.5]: 0.277 mag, 4.25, 3.33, 4.33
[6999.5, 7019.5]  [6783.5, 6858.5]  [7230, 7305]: -0.209 mag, 2.55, 4.05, 4.41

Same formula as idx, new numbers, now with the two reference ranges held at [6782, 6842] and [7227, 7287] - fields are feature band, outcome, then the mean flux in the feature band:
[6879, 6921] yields 0.03 mag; 2.81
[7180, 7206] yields 0.12 mag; 3.59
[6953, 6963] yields -0.18 mag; 3.68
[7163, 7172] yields 0.21 mag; 3.25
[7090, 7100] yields 0.13 mag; 3.23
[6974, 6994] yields -0.19 mag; 3.82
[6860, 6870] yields 0.09 mag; 2.54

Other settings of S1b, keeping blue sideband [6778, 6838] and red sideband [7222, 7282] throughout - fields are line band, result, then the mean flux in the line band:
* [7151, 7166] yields 2.75 angstrom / 3.16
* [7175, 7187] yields 1.28 angstrom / 3.53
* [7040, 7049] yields -3.80 angstrom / 4.9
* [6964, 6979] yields -2.47 angstrom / 3.69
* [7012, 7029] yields -4.10 angstrom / 4.16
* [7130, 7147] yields 4.49 angstrom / 2.79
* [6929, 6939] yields -0.96 angstrom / 3.32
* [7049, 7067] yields -3.51 angstrom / 4.17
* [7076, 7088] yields -1.24 angstrom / 3.95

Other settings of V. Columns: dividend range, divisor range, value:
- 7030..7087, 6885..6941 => 1.49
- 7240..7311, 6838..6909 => 1.91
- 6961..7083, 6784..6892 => 1.68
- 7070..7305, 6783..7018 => 1.32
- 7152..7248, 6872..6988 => 1.20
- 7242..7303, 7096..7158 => 1.47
